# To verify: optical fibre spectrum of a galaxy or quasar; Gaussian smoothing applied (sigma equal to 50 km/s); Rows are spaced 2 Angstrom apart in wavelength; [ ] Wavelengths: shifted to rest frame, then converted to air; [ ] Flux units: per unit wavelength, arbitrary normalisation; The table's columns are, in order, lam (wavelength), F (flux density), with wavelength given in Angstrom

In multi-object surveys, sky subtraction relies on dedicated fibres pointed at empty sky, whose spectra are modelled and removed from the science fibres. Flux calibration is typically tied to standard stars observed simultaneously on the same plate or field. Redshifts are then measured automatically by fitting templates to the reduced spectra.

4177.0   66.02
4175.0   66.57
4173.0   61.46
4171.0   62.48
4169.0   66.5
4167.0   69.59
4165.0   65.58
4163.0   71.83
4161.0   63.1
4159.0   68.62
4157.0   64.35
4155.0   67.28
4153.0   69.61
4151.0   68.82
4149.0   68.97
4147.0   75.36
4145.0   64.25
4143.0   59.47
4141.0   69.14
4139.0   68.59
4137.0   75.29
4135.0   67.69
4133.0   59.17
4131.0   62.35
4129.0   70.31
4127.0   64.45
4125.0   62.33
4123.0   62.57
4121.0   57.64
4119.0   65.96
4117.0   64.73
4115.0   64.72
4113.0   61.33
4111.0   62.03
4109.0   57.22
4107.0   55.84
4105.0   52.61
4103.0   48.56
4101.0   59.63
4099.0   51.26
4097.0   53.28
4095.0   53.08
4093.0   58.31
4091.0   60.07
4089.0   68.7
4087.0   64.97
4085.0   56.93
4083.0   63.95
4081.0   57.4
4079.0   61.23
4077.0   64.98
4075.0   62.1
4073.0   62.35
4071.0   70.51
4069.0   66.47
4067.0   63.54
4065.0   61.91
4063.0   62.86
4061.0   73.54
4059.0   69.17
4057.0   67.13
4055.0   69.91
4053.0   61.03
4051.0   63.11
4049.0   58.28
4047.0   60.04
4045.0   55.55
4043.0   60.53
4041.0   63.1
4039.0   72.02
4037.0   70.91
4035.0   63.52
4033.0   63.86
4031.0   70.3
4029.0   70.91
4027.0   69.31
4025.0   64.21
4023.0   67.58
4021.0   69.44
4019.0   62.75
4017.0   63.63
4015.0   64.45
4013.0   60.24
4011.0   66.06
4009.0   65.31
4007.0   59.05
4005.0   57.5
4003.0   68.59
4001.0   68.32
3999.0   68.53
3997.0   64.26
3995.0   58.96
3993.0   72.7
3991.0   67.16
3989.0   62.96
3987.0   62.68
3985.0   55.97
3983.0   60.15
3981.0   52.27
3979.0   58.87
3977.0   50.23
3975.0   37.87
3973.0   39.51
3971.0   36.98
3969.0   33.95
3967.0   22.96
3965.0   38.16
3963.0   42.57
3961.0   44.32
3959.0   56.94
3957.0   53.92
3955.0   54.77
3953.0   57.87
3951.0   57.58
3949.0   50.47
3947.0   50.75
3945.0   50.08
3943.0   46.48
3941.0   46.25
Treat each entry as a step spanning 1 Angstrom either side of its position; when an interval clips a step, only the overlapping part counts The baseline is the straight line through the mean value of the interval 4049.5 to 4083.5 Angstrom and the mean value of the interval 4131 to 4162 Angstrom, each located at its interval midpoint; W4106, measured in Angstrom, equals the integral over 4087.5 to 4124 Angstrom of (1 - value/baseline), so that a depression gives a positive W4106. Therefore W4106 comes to 3.9 Angstrom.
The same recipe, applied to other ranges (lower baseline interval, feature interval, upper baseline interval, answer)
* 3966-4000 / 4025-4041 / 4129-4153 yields -2.85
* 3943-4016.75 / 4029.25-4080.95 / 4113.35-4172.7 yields -4.04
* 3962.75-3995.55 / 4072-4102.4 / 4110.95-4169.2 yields 0.56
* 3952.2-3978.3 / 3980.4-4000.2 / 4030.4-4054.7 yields -4.91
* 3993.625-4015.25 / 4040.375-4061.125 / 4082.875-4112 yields -0.91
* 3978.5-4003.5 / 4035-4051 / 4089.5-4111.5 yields -0.88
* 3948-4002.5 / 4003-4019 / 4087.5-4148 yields -2.14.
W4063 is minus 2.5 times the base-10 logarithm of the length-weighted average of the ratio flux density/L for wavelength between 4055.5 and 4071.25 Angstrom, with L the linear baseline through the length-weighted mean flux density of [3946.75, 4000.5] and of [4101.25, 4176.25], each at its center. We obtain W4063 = -0.14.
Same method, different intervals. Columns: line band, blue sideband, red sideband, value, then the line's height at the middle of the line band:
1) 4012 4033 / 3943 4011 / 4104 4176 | -0.16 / 57.1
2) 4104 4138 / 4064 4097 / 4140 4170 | 0.04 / 65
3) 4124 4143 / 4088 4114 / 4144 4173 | -0.06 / 62.9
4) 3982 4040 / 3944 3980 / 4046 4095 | -0.20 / 54.2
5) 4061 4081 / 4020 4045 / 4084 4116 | -0.04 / 61.7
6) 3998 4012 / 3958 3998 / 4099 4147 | -0.22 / 53.1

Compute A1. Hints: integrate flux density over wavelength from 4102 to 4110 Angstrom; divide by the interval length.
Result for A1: 53.6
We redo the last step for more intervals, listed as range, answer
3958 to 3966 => 45.5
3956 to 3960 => 55.4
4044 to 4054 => 59.6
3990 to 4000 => 66.3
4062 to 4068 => 62.8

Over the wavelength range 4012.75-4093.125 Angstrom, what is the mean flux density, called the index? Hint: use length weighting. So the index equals 64.5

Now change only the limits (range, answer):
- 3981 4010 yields 63.3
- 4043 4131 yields 61.7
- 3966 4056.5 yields 60.4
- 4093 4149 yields 61.9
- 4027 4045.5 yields 66.1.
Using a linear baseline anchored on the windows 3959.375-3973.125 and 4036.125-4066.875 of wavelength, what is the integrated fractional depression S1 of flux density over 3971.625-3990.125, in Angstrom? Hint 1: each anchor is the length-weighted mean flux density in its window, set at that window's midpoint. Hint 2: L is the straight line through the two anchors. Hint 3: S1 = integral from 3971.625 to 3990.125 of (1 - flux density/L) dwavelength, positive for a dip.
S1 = -4.7 Angstrom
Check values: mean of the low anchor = 37.7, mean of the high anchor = 64.6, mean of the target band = 53.2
